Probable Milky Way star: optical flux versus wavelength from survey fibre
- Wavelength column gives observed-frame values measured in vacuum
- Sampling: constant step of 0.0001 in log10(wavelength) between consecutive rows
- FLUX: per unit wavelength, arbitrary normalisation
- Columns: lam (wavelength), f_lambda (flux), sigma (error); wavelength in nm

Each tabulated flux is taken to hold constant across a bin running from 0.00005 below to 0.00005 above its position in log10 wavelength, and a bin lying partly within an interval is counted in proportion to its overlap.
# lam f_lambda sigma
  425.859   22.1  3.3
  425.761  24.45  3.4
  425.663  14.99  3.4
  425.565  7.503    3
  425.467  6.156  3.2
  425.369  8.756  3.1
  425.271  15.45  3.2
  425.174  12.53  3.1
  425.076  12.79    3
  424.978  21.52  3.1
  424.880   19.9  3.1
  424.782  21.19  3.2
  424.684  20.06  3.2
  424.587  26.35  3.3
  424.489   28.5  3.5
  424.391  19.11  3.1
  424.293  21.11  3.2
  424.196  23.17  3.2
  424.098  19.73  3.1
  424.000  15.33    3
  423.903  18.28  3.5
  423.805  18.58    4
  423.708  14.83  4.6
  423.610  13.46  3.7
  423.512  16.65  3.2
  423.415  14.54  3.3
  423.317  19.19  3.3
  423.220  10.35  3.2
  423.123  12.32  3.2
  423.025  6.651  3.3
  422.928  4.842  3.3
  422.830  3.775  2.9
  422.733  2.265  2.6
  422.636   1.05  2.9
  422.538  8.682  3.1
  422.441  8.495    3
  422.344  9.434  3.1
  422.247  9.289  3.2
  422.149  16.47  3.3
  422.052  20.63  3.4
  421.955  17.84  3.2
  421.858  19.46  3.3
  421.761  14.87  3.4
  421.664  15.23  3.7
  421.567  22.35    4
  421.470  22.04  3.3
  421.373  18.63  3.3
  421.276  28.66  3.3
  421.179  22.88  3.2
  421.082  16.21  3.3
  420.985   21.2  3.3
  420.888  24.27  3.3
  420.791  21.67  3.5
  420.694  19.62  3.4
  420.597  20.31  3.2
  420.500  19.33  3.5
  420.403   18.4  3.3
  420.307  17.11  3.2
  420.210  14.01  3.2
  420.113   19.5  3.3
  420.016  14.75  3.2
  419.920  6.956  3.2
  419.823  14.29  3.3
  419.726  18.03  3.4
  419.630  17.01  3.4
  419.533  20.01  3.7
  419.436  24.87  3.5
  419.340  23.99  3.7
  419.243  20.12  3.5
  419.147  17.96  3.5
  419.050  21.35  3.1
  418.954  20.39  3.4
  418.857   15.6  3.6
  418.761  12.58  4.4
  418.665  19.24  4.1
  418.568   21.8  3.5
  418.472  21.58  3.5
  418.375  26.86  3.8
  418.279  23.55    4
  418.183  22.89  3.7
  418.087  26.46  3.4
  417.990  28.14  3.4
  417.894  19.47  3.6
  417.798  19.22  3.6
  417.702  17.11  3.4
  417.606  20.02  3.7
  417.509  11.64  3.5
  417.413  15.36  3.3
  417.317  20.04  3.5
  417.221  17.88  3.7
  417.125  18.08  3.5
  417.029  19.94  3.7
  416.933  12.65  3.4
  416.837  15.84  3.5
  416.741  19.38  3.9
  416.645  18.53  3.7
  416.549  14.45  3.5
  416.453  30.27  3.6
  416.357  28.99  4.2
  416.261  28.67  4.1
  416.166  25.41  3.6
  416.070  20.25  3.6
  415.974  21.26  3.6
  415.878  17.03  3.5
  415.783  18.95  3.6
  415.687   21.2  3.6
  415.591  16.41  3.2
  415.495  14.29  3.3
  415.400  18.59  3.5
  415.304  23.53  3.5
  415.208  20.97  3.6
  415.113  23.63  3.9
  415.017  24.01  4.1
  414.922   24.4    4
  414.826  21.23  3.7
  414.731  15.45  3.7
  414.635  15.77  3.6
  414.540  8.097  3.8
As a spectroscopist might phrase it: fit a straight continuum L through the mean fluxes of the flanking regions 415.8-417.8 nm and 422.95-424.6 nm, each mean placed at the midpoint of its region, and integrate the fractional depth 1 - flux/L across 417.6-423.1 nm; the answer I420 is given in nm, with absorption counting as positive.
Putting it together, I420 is 0.29 nm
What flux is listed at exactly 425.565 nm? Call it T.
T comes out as 7.503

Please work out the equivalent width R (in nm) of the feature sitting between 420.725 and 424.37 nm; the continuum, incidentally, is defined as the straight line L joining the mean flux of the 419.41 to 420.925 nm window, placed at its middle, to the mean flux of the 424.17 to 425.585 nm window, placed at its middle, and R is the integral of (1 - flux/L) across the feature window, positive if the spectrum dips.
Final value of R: 0.47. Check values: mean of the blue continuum 18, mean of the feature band 15.6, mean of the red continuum 17.7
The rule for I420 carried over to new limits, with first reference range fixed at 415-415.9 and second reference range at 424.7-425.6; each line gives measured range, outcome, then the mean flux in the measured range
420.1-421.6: -0.330 nm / 20.4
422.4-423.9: 0.459 nm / 10.6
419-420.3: -0.033 nm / 17.9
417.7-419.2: -0.239 nm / 21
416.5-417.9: 0.115 nm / 17.2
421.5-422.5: 0.041 nm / 15.5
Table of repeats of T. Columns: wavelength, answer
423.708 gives 14.83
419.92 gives 6.956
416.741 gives 19.38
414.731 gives 15.45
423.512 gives 16.65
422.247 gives 9.289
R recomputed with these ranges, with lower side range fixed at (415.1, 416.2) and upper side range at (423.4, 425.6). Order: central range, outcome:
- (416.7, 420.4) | 0.049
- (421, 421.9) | -0.092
